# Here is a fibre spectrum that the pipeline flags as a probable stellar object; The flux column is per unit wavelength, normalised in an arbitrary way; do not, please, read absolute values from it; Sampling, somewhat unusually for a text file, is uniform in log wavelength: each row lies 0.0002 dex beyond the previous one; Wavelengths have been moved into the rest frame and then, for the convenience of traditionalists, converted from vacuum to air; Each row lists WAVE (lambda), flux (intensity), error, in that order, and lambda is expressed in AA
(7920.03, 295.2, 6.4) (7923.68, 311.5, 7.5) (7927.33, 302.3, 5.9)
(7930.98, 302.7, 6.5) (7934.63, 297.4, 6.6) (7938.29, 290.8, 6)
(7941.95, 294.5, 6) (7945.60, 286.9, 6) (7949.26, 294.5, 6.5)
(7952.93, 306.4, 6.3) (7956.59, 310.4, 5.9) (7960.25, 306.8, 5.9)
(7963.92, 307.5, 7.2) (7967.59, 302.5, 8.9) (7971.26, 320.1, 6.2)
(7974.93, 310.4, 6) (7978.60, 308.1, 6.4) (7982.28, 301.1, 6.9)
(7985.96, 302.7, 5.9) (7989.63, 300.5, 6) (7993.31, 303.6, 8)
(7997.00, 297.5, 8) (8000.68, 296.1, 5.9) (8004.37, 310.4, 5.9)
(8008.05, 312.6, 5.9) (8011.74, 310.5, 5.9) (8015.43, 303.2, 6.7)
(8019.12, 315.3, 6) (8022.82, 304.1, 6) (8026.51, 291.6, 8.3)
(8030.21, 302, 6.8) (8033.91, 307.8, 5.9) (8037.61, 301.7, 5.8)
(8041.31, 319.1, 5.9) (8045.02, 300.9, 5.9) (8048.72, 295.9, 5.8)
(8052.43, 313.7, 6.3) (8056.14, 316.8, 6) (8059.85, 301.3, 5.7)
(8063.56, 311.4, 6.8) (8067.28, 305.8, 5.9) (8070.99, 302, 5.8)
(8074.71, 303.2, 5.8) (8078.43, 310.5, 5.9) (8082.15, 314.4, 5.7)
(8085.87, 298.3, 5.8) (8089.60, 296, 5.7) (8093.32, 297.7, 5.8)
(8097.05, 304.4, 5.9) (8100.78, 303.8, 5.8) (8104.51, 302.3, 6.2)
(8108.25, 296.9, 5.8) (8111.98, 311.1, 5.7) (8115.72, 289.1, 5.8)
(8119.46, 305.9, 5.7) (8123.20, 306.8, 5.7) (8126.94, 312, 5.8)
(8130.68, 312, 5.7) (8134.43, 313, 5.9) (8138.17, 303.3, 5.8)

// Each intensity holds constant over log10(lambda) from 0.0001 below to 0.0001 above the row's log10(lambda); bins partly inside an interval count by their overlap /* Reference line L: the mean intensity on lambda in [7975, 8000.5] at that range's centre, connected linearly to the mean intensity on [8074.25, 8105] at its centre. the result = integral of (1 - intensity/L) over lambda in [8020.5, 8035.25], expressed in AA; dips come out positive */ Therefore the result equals 0.1 AA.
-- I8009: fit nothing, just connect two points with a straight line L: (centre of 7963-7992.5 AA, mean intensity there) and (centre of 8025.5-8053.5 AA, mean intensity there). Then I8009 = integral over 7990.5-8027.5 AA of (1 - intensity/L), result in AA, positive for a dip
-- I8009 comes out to 0.1 AA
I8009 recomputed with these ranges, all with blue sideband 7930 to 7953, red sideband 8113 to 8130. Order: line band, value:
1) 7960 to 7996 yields -1.1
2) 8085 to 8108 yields 0.2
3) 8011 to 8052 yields -0.7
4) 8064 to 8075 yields -0.1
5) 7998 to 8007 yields -0.2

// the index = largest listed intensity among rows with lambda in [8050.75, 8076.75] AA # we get 316.8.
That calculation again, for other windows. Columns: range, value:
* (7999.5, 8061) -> 319.1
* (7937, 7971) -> 310.4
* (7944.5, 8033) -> 320.1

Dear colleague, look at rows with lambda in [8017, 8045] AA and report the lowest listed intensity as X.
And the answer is 291.6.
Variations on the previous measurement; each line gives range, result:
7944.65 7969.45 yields 286.9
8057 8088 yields 298.3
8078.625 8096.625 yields 296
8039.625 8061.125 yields 295.9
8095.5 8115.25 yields 296.9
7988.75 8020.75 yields 296.1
